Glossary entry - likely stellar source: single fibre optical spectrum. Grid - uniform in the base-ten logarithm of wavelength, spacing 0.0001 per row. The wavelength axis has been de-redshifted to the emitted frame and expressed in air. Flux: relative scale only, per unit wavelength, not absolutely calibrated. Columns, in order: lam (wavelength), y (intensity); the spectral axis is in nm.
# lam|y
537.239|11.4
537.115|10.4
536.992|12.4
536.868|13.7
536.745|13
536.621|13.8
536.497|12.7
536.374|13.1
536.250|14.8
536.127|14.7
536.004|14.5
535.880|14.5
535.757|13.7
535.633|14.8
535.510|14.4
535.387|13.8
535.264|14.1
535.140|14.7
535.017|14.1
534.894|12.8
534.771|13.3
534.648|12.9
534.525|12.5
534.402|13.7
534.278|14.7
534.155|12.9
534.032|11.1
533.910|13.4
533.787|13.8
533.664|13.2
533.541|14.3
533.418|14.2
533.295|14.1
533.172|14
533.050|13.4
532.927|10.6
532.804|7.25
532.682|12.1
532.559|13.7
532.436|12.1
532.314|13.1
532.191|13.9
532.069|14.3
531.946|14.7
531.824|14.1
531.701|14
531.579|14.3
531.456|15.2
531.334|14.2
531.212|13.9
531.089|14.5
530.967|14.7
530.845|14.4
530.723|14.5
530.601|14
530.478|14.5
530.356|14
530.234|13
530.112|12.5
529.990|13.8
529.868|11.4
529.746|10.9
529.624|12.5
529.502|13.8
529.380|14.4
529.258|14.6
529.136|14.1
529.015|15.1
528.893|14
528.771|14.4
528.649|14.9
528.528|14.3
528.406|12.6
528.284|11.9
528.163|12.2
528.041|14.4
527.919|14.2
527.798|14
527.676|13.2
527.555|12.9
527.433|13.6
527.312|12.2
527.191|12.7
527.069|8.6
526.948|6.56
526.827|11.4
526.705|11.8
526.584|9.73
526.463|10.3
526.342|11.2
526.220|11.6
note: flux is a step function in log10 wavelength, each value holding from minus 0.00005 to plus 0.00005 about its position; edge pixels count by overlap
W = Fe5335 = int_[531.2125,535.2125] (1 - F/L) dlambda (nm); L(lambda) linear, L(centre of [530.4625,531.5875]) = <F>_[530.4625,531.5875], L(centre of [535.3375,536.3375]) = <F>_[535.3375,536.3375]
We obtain 0.29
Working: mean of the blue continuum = 14.4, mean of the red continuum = 14.4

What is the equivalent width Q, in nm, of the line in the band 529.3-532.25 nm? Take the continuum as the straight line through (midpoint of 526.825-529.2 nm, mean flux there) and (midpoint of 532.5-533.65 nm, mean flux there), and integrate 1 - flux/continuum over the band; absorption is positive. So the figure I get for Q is -0.24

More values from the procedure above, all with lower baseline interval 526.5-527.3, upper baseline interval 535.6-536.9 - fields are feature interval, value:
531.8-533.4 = -0.05 nm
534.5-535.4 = -0.01 nm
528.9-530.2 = -0.24 nm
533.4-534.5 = -0.03 nm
